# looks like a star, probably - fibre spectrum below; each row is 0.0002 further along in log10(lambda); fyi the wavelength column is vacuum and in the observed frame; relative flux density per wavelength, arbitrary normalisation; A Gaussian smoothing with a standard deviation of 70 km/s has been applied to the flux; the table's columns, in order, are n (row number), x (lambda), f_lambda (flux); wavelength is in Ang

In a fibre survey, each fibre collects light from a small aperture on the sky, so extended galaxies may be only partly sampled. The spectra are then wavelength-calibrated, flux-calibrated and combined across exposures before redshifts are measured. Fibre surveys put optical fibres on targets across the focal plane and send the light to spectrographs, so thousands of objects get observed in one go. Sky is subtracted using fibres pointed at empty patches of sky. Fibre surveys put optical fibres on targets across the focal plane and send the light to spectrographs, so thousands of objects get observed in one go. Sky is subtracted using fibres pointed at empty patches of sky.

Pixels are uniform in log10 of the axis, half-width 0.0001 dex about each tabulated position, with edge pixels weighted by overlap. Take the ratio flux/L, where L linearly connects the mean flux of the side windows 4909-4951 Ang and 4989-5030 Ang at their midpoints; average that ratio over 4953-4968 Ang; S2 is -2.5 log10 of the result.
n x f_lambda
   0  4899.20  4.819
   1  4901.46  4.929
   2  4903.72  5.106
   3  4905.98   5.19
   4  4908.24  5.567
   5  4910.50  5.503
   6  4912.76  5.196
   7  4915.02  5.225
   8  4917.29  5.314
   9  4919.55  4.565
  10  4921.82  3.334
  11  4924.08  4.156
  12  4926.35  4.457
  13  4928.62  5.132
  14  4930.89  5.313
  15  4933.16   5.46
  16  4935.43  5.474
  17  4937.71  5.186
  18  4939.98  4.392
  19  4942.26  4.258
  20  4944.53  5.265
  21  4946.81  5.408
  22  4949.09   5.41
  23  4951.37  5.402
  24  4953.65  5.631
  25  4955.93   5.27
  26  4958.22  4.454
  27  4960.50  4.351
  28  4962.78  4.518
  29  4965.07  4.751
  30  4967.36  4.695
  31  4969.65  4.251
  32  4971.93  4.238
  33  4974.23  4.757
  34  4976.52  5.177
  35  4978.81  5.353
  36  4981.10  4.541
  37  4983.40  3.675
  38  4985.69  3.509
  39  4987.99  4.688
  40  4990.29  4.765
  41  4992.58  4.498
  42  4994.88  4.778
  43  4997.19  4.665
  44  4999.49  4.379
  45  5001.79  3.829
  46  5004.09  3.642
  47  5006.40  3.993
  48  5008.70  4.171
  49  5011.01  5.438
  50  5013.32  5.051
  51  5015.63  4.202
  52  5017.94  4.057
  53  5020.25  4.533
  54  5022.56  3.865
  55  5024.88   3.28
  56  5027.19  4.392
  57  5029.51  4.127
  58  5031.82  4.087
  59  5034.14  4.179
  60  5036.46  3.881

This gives -0.016 mag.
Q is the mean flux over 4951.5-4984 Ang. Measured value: 4.73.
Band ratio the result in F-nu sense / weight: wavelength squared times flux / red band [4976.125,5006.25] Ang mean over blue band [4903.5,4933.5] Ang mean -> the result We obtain 0.91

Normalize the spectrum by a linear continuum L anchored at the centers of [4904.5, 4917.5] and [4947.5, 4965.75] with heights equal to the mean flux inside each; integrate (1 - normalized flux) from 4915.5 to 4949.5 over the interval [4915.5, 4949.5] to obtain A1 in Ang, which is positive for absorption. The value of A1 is 1.9 Ang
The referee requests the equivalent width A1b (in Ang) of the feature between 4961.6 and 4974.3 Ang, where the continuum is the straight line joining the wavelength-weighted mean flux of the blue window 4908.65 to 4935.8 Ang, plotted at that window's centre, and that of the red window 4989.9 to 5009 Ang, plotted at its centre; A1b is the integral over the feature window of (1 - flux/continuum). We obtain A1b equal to 0.1 Ang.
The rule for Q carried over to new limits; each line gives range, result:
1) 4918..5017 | 4.66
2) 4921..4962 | 4.92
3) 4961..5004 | 4.48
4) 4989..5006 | 4.35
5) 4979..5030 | 4.3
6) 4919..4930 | 4.34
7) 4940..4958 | 5.14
